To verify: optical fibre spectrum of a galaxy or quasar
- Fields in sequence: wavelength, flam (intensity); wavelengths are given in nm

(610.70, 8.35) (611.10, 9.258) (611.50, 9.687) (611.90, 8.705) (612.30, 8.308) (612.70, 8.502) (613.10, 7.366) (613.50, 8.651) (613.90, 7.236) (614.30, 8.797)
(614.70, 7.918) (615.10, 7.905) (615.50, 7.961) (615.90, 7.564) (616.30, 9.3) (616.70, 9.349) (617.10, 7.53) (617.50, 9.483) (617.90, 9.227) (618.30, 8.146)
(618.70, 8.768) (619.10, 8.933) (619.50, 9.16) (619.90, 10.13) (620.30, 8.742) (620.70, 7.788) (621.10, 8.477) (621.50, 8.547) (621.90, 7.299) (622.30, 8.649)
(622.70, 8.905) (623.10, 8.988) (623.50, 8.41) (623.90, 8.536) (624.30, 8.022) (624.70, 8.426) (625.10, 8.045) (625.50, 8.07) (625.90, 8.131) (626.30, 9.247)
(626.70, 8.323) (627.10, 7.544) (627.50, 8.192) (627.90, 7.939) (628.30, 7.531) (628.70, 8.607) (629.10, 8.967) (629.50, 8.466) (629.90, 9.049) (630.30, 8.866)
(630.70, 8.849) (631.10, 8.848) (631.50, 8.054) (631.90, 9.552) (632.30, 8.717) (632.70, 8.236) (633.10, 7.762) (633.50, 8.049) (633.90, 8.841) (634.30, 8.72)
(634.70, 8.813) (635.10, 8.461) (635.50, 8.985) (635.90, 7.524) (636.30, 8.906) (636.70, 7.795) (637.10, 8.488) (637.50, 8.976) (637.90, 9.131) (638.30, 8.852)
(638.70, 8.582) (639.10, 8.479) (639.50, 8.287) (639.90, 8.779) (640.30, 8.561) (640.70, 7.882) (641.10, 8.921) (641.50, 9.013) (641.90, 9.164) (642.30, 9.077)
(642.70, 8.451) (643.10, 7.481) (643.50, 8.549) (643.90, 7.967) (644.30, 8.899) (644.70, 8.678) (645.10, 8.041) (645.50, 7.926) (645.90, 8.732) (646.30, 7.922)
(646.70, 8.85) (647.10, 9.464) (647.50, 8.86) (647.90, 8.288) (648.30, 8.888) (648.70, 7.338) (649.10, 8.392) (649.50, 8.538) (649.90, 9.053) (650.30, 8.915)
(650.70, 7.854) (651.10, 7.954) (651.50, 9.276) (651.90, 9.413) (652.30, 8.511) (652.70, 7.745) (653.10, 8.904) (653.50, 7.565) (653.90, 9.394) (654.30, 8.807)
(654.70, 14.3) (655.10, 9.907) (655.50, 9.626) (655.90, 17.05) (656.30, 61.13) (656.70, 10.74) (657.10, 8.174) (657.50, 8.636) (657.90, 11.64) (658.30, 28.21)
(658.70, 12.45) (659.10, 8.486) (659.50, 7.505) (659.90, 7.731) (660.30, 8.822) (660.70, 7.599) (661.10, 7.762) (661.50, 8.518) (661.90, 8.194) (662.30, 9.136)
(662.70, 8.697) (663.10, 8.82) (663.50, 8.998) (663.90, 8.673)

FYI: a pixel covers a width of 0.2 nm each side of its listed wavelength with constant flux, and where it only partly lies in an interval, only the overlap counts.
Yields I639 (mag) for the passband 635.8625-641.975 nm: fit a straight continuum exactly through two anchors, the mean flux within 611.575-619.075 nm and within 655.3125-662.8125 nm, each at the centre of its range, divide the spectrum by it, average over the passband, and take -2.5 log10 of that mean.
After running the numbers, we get 0.27 mag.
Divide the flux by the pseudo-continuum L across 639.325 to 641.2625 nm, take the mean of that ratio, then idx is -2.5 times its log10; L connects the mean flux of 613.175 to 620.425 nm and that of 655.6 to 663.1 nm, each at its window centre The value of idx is 0.295 mag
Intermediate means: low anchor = 8.58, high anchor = 13.2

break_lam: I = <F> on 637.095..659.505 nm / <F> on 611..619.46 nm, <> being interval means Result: 1.21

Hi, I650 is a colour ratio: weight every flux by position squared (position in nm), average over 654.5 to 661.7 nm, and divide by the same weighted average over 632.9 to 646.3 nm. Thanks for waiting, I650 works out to 1.72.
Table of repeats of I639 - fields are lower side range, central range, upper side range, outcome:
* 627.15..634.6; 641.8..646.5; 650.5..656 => 0.094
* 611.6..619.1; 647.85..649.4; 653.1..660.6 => 0.464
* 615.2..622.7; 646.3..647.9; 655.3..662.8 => 0.321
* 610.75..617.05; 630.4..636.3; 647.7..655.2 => 0.014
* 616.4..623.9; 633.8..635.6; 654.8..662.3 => 0.194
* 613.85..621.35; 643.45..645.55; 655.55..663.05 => 0.351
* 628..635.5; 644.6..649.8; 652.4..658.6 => 0.425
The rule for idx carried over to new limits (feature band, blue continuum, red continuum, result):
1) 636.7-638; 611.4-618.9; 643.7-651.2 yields -0.029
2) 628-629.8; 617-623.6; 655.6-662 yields 0.173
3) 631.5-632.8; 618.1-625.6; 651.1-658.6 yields 0.158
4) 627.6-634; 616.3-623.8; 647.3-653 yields 0.016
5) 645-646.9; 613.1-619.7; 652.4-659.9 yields 0.429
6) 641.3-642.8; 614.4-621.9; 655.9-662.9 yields 0.251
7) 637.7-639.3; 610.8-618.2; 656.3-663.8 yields 0.143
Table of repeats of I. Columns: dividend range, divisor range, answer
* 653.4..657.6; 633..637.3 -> 1.83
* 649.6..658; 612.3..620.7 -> 1.42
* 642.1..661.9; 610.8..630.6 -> 1.23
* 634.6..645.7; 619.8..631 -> 1.01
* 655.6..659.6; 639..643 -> 2.02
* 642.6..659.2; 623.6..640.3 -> 1.28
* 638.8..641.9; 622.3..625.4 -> 1.01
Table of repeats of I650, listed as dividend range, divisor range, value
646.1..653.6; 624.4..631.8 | 1.09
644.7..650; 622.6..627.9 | 1.09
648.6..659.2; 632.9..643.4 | 1.51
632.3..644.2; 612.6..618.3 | 1.10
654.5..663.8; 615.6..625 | 1.66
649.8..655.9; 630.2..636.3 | 1.17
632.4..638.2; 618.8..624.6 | 1.03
